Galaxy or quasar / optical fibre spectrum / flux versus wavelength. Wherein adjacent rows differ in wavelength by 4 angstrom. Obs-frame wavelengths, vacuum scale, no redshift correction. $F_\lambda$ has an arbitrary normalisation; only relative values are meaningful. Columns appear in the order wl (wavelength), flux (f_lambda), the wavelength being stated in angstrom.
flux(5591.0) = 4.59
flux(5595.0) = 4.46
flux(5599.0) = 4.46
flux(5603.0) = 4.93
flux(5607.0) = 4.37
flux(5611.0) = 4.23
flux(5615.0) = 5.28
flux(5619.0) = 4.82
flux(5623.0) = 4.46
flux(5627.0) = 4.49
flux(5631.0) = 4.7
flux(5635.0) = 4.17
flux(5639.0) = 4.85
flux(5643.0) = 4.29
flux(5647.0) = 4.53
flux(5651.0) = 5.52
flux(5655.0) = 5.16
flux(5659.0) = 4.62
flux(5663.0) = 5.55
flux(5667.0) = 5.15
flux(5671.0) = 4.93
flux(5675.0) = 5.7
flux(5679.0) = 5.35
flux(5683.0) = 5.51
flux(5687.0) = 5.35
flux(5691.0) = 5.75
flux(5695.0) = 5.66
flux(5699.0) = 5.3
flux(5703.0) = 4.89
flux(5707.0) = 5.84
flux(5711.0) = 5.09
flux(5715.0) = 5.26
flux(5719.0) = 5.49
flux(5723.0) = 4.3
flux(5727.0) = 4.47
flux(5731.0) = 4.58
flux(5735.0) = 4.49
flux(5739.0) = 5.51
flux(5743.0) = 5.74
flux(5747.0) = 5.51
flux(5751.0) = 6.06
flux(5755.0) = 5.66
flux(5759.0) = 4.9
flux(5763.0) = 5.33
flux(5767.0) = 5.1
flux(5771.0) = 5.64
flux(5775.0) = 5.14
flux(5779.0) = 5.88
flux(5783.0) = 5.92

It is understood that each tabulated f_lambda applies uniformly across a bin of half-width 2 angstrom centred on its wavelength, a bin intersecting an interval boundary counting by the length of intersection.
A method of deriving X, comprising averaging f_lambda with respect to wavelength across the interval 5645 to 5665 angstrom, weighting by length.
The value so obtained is 5.08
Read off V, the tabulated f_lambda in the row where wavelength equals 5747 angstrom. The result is 5.51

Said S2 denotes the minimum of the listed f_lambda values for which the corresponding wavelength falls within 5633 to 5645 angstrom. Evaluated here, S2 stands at 4.17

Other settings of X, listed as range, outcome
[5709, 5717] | 5.17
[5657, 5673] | 5.06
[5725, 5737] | 4.51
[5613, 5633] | 4.75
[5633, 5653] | 4.67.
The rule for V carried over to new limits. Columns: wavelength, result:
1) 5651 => 5.52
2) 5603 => 4.93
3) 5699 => 5.3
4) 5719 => 5.49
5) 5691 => 5.75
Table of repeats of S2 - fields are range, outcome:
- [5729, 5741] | 4.49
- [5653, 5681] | 4.62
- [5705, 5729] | 4.3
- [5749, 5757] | 5.66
